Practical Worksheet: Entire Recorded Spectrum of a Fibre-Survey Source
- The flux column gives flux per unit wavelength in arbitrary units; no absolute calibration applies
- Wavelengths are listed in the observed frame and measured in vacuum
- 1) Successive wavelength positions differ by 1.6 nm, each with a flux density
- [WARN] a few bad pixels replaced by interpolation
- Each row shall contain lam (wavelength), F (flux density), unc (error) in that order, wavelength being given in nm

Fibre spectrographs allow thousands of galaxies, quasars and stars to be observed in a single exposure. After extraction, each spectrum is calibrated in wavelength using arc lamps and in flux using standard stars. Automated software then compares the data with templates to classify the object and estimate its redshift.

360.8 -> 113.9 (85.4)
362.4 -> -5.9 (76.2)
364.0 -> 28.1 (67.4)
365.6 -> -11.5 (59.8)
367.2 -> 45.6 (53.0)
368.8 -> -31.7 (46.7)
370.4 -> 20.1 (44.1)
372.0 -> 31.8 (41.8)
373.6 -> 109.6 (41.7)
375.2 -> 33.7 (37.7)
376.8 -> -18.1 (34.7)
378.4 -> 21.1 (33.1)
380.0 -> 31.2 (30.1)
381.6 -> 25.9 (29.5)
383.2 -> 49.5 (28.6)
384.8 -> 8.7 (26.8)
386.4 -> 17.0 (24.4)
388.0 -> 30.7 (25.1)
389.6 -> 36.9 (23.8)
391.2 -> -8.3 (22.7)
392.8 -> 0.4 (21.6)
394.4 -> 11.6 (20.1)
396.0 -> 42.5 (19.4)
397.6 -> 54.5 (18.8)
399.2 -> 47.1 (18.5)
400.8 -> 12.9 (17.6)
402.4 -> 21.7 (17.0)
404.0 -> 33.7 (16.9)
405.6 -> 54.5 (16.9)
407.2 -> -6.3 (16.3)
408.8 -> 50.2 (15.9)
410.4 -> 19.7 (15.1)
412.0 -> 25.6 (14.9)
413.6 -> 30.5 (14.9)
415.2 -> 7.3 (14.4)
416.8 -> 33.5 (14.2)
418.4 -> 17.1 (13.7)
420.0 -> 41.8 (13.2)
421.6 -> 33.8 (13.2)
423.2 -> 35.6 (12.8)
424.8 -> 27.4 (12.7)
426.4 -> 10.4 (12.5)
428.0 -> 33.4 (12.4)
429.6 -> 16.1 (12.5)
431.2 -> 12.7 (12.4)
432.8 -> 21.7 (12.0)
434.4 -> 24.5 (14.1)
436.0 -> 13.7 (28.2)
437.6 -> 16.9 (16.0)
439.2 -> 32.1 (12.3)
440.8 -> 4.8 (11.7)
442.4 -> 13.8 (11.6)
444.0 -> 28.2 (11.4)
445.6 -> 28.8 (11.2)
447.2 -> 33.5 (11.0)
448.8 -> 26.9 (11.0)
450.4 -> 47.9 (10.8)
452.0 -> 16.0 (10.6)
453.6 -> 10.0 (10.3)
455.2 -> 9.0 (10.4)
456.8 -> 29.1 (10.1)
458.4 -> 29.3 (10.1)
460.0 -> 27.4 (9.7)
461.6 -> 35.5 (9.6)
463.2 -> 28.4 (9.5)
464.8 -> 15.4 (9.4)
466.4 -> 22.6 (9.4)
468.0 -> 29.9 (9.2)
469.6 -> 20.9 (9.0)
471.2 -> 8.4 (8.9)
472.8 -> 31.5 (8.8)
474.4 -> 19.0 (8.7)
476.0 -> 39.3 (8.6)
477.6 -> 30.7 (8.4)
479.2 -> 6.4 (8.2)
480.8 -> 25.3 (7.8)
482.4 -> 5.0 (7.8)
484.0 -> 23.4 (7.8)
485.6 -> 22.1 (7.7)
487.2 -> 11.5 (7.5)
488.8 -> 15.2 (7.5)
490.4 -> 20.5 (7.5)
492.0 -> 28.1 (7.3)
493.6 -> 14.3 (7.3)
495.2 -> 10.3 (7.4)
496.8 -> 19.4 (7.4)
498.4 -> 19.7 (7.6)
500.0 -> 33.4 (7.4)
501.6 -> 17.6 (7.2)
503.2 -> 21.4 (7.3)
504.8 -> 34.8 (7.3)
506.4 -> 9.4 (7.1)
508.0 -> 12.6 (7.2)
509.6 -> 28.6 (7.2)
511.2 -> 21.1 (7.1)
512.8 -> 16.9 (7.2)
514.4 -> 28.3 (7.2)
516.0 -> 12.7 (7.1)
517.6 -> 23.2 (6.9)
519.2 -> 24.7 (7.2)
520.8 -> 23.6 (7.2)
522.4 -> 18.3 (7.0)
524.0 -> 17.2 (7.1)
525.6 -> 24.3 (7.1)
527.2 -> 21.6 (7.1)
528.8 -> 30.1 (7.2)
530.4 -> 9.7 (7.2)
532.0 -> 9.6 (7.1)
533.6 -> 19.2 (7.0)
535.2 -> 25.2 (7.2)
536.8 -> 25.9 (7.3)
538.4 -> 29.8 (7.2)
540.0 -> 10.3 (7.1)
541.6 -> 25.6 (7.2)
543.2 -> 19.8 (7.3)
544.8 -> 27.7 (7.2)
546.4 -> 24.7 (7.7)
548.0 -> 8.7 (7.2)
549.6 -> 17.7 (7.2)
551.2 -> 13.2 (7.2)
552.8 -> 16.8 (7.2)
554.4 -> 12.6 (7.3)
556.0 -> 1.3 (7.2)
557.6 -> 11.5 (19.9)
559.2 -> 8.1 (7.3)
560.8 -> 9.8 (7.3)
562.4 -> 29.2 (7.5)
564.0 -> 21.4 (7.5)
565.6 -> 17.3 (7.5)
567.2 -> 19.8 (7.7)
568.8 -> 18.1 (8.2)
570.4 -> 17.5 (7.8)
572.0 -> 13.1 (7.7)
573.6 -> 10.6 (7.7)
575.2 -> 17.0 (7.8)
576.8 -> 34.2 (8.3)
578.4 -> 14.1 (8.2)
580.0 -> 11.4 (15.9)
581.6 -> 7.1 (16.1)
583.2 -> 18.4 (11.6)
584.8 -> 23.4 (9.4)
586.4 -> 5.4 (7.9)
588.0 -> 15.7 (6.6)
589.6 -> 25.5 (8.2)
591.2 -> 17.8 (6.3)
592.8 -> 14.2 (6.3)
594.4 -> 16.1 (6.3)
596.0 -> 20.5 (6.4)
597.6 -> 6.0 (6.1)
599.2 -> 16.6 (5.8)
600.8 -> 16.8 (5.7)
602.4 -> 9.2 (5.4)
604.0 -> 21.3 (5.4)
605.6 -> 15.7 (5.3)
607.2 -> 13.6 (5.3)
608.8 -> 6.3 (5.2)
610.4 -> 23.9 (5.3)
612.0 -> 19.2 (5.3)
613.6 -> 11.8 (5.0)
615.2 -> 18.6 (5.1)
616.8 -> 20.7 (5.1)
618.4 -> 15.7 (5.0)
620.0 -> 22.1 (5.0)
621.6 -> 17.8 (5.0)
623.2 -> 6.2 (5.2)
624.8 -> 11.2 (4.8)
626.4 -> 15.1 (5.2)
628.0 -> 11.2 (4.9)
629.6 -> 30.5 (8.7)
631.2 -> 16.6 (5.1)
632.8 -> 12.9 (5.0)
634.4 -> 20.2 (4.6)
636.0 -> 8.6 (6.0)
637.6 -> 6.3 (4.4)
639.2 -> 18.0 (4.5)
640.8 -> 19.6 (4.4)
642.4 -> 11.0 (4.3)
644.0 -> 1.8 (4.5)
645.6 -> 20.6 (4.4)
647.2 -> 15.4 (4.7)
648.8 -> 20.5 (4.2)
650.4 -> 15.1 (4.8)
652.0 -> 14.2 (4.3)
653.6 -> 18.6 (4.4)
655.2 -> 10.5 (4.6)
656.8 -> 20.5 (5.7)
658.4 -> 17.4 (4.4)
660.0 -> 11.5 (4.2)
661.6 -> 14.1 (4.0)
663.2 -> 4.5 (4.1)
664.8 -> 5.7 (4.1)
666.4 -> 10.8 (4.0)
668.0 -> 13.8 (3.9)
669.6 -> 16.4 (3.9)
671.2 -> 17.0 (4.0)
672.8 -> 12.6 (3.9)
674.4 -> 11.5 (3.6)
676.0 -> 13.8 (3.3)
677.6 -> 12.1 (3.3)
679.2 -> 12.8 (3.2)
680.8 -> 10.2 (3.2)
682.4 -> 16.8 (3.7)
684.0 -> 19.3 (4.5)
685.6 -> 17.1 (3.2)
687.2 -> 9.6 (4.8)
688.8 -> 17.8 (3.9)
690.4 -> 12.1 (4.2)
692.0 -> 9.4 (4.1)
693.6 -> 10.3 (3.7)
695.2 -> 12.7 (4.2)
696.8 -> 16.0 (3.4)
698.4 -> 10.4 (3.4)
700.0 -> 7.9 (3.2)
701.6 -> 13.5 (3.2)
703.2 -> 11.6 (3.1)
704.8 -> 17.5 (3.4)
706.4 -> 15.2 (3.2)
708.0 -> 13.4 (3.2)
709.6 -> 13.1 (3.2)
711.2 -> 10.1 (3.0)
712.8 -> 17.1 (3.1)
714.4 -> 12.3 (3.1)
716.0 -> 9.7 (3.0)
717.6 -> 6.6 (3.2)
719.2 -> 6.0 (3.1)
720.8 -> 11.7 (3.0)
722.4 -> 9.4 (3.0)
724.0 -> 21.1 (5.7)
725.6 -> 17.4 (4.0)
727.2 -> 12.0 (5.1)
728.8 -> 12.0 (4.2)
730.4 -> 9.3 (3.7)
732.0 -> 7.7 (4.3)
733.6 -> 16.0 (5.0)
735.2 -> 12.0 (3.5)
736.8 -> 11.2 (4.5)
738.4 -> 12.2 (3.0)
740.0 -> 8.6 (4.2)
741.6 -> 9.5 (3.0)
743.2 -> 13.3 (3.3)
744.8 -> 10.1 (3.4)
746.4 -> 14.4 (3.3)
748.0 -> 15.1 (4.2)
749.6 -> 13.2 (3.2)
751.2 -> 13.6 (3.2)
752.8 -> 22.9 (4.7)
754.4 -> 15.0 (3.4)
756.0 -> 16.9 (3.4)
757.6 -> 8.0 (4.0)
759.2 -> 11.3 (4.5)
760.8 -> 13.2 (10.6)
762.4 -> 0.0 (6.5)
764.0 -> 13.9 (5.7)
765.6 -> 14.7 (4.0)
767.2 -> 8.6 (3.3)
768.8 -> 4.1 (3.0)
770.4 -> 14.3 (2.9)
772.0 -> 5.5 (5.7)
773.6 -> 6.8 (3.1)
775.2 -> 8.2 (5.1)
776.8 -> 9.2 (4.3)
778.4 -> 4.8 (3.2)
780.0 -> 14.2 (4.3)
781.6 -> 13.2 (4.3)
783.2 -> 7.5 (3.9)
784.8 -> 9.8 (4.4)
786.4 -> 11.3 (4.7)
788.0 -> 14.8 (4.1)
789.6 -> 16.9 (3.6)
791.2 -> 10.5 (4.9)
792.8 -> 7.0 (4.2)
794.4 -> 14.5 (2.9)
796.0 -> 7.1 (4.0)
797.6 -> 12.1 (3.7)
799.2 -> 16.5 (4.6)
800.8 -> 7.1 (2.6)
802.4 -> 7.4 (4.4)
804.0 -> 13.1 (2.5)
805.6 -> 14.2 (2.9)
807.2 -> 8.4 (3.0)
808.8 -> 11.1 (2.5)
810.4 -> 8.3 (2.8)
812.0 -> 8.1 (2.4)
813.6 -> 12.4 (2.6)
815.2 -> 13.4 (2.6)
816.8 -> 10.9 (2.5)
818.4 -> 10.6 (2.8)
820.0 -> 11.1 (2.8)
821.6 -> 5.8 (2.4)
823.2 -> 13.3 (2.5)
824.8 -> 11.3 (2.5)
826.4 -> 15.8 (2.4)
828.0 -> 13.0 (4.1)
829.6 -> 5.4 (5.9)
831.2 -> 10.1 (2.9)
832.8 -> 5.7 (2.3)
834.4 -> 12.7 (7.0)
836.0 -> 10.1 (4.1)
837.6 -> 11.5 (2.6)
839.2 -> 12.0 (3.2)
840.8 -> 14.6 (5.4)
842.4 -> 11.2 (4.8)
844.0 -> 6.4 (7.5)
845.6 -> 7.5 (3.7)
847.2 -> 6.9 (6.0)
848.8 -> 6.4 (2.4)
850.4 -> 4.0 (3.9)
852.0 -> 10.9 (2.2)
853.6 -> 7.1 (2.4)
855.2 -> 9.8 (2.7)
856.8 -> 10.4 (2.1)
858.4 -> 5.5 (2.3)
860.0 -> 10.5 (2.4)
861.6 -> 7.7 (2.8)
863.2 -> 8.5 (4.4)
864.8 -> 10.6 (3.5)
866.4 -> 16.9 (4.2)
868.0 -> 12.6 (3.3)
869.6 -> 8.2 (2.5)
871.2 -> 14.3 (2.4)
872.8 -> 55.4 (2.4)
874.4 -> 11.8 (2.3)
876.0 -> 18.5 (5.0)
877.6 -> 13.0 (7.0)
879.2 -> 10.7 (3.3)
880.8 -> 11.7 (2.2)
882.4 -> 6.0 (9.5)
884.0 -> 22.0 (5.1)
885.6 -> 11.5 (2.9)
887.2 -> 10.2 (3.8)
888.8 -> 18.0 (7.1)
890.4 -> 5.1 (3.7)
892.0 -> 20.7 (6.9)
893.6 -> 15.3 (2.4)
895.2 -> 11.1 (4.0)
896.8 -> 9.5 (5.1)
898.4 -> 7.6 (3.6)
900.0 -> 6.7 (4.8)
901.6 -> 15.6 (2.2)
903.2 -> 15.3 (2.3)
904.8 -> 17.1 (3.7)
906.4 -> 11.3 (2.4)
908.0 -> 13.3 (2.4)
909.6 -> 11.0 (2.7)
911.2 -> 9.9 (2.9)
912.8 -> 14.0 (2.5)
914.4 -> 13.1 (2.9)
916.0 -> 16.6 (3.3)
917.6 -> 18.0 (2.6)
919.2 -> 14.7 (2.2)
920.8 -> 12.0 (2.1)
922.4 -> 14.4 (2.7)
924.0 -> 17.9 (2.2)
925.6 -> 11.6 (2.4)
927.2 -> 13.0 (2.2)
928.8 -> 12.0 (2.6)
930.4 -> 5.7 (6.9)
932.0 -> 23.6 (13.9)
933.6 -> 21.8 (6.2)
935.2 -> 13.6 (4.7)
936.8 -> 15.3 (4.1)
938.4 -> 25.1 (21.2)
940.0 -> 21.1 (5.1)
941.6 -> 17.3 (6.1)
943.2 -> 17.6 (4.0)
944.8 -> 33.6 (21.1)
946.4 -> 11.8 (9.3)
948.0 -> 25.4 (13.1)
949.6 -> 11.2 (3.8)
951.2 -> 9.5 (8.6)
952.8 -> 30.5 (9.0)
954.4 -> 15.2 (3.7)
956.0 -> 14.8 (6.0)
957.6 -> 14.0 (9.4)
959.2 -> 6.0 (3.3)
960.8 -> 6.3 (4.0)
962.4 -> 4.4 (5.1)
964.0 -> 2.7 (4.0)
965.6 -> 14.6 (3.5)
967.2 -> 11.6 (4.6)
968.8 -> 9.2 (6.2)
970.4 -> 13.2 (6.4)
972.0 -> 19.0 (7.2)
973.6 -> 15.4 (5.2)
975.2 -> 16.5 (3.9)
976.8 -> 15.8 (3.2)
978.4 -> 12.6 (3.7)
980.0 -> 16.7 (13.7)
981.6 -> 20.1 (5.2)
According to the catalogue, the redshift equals 1.34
